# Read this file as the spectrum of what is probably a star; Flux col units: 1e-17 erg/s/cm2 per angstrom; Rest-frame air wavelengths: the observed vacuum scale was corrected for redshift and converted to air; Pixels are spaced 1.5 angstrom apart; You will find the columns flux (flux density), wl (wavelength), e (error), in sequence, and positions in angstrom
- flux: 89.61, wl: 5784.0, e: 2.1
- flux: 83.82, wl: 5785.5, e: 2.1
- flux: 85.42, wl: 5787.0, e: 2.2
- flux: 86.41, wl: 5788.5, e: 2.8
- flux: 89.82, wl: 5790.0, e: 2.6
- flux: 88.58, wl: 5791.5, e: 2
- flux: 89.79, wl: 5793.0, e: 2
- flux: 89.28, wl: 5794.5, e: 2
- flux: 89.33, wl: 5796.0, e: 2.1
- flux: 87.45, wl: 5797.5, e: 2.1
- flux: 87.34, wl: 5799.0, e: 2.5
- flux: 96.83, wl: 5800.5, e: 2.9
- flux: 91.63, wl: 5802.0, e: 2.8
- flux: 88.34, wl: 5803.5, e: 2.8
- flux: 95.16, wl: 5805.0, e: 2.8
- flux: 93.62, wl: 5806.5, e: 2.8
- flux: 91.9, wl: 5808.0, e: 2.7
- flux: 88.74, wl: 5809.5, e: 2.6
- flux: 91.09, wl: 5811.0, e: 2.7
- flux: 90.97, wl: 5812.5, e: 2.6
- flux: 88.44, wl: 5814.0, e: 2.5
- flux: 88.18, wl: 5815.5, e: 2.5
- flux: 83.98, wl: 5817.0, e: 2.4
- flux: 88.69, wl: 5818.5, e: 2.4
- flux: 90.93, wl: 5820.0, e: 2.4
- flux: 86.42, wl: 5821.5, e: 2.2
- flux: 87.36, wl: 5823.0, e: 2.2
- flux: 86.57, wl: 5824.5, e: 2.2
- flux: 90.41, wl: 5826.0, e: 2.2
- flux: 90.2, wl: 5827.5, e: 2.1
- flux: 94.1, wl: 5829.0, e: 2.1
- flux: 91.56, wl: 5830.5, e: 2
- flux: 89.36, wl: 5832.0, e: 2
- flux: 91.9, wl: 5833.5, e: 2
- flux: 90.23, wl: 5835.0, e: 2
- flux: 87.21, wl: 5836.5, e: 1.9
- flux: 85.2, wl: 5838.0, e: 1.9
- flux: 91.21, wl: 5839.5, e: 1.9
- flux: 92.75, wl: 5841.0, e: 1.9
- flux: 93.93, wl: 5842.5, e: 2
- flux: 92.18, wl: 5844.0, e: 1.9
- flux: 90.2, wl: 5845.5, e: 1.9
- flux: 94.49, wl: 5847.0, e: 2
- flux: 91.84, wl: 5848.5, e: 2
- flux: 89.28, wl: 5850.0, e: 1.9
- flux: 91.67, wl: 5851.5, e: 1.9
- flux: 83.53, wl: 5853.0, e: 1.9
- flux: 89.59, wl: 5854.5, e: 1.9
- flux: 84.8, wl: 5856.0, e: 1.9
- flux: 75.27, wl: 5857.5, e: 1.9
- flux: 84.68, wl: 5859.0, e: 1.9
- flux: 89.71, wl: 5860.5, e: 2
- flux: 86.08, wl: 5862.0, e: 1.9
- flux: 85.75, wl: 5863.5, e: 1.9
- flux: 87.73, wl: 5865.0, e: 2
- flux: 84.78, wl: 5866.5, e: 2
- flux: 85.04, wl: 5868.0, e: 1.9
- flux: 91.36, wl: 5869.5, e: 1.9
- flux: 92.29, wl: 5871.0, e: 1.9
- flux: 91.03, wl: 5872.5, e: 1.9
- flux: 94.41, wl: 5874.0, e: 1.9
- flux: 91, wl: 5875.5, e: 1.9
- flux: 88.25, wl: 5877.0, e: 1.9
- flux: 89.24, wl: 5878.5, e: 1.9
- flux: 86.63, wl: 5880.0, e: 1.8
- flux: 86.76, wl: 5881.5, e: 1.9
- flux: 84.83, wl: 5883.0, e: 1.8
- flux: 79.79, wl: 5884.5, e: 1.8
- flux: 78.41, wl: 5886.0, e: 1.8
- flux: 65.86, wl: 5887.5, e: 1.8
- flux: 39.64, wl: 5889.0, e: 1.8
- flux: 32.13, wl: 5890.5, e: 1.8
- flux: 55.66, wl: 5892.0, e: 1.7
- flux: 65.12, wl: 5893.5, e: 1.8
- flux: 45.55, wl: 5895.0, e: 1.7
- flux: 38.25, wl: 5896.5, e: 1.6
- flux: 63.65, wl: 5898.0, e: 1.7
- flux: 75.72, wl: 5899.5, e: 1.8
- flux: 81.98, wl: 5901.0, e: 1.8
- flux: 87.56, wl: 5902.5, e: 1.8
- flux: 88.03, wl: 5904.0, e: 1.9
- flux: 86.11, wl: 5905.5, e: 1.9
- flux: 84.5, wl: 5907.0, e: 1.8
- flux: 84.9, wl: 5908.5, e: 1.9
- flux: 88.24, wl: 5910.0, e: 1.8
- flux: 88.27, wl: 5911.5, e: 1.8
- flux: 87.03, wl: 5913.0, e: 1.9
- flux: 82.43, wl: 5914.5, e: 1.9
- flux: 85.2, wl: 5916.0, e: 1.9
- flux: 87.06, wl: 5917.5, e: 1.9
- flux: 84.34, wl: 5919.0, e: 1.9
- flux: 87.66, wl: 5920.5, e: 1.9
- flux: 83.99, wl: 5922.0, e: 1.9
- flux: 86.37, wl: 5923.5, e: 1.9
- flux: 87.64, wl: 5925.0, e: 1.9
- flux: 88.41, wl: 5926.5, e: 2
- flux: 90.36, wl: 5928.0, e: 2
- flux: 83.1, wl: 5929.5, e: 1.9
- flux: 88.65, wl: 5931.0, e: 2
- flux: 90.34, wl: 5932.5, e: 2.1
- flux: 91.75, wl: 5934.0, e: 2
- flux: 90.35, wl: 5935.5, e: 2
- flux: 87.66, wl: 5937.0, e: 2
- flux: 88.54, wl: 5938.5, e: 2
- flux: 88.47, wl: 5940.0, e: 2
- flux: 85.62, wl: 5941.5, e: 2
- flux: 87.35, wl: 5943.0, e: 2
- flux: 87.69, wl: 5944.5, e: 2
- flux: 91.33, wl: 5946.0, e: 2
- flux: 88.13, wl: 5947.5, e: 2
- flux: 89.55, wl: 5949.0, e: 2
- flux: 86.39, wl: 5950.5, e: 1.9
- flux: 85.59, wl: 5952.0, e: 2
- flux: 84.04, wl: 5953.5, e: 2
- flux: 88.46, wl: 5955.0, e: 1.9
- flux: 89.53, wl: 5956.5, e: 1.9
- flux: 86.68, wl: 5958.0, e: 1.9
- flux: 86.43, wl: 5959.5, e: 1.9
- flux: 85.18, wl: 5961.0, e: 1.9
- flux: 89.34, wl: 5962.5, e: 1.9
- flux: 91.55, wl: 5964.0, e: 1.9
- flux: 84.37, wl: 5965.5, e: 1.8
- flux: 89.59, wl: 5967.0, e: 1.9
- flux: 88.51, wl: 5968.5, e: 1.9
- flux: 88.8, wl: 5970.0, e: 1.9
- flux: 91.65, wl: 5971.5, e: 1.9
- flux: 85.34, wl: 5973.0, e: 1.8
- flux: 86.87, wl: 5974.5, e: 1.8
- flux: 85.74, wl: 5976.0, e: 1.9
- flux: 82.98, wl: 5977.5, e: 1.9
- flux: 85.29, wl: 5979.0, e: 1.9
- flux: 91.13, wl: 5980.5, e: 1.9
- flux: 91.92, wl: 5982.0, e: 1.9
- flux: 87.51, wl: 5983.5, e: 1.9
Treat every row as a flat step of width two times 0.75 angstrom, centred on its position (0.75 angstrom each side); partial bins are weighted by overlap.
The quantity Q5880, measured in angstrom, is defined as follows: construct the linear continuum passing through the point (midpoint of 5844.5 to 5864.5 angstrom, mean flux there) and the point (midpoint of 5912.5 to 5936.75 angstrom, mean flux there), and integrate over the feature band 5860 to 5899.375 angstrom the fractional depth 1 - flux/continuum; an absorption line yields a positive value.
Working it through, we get 5.1 angstrom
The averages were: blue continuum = 87.5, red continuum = 87.2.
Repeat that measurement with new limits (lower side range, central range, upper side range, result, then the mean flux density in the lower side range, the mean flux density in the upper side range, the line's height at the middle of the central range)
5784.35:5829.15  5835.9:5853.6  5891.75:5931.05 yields -0.92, 89.3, 80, 85.9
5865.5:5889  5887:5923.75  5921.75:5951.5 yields 5.21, 84.5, 88.1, 86.2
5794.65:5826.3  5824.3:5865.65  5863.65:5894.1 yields -2.40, 89.7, 78.7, 84.1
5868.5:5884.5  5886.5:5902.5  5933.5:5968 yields 5.52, 89.1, 88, 88.8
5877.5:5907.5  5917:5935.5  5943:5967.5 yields -1.78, 70.8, 87.7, 79.9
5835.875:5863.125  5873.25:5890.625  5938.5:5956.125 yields 2.01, 88.5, 87.6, 88.2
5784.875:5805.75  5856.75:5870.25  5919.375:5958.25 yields 0.45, 89.3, 87.8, 88.6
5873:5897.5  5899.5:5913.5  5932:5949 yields -1.50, 70.2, 88.8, 77.4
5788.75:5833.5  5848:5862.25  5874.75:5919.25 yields -0.66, 89.9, 76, 82.7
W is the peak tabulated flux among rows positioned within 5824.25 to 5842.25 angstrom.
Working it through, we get 94.1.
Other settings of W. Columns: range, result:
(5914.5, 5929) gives 90.36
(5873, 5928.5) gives 94.41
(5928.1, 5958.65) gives 91.75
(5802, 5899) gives 95.16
